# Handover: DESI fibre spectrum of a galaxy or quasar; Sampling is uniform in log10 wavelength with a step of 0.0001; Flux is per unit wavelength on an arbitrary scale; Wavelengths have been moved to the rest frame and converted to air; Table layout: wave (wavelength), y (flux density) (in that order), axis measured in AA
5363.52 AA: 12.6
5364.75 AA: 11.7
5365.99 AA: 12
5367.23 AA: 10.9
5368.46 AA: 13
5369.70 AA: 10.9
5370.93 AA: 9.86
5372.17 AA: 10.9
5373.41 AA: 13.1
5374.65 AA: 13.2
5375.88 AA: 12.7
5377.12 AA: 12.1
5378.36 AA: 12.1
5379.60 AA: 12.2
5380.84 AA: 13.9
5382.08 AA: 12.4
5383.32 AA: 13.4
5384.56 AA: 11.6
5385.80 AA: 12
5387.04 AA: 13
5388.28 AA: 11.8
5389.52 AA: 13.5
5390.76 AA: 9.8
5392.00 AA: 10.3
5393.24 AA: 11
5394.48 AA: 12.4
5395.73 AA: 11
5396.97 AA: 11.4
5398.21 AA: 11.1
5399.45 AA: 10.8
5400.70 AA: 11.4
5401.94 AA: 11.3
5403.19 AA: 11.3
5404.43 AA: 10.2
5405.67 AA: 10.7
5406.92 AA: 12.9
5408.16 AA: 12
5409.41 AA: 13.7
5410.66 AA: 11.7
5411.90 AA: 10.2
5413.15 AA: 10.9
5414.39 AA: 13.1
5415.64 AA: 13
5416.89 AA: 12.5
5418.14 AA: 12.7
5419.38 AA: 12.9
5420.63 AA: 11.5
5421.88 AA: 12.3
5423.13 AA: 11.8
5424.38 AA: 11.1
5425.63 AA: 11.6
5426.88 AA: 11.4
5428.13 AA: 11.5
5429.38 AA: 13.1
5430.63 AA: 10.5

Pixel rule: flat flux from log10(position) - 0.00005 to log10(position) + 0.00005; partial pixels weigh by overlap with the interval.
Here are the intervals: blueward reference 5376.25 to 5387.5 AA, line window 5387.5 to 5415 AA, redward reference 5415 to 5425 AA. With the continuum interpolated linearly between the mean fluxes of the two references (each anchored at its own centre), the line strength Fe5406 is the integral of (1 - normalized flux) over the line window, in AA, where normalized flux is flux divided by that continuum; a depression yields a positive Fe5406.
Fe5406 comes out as 1.9 AA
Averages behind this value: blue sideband 12.5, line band 11.5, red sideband 12.2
